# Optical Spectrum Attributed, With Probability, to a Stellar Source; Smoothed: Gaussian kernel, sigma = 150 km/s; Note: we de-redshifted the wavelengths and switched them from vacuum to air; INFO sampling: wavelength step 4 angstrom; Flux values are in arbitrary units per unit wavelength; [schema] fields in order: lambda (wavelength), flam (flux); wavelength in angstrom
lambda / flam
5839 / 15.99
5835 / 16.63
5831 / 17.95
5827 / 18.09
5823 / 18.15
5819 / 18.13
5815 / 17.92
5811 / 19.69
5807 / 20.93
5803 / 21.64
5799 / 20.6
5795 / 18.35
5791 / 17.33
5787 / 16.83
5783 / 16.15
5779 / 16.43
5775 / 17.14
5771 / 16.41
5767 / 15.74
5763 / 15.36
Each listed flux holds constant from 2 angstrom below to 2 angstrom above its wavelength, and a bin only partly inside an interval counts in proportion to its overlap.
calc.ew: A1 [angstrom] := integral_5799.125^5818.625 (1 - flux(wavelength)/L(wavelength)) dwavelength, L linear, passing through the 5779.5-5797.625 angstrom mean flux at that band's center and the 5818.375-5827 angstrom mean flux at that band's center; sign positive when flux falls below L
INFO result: -2.4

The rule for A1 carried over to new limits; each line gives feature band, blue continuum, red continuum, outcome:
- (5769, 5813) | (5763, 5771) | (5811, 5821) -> -3.2 angstrom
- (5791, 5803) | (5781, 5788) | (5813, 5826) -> -1.7 angstrom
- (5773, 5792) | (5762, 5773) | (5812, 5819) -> -0.1 angstrom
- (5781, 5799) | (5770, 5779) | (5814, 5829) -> -0.4 angstrom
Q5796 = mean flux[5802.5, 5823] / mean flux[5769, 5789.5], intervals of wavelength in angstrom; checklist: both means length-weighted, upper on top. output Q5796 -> 1.17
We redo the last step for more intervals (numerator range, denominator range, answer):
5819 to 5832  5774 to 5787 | 1.09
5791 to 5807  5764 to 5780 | 1.22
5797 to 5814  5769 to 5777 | 1.23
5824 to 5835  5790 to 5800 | 0.95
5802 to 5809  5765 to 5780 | 1.29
